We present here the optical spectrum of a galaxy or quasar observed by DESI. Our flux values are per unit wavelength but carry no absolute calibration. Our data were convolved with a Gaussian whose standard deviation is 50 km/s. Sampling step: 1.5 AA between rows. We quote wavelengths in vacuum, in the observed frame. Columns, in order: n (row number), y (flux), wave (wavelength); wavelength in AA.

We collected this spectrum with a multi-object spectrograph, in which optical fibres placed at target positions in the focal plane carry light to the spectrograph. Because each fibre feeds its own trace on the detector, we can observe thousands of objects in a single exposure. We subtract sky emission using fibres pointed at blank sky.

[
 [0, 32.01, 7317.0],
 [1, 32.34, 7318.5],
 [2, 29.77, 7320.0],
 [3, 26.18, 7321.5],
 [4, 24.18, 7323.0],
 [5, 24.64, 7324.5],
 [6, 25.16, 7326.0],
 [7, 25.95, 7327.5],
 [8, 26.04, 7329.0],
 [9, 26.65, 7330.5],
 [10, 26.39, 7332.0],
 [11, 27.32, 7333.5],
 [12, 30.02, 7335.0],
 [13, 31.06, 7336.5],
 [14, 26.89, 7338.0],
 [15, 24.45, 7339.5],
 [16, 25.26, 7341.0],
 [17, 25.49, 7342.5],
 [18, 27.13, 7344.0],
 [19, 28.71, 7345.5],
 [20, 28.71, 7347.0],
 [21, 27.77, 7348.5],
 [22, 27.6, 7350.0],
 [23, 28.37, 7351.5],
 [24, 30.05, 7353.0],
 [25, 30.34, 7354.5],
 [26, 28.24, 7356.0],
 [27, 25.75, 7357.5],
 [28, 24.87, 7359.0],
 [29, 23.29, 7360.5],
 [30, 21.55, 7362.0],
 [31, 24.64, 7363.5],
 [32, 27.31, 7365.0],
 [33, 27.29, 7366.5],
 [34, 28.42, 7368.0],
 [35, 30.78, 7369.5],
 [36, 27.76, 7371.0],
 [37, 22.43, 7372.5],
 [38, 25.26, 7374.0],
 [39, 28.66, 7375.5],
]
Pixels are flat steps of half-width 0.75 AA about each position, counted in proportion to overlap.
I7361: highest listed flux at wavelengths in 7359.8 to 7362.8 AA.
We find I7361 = 23.29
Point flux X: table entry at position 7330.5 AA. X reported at 26.65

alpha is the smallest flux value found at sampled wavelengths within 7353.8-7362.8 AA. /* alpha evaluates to 21.55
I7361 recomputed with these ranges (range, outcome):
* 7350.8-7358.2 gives 30.34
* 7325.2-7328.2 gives 25.95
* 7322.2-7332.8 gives 26.65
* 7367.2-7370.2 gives 30.78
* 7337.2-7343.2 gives 26.89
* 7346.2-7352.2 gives 28.71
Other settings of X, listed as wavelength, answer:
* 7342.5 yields 25.49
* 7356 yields 28.24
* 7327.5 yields 25.95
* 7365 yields 27.31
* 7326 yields 25.16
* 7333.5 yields 27.32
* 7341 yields 25.26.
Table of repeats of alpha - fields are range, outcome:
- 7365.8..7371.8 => 27.29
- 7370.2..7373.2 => 22.43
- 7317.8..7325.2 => 24.18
